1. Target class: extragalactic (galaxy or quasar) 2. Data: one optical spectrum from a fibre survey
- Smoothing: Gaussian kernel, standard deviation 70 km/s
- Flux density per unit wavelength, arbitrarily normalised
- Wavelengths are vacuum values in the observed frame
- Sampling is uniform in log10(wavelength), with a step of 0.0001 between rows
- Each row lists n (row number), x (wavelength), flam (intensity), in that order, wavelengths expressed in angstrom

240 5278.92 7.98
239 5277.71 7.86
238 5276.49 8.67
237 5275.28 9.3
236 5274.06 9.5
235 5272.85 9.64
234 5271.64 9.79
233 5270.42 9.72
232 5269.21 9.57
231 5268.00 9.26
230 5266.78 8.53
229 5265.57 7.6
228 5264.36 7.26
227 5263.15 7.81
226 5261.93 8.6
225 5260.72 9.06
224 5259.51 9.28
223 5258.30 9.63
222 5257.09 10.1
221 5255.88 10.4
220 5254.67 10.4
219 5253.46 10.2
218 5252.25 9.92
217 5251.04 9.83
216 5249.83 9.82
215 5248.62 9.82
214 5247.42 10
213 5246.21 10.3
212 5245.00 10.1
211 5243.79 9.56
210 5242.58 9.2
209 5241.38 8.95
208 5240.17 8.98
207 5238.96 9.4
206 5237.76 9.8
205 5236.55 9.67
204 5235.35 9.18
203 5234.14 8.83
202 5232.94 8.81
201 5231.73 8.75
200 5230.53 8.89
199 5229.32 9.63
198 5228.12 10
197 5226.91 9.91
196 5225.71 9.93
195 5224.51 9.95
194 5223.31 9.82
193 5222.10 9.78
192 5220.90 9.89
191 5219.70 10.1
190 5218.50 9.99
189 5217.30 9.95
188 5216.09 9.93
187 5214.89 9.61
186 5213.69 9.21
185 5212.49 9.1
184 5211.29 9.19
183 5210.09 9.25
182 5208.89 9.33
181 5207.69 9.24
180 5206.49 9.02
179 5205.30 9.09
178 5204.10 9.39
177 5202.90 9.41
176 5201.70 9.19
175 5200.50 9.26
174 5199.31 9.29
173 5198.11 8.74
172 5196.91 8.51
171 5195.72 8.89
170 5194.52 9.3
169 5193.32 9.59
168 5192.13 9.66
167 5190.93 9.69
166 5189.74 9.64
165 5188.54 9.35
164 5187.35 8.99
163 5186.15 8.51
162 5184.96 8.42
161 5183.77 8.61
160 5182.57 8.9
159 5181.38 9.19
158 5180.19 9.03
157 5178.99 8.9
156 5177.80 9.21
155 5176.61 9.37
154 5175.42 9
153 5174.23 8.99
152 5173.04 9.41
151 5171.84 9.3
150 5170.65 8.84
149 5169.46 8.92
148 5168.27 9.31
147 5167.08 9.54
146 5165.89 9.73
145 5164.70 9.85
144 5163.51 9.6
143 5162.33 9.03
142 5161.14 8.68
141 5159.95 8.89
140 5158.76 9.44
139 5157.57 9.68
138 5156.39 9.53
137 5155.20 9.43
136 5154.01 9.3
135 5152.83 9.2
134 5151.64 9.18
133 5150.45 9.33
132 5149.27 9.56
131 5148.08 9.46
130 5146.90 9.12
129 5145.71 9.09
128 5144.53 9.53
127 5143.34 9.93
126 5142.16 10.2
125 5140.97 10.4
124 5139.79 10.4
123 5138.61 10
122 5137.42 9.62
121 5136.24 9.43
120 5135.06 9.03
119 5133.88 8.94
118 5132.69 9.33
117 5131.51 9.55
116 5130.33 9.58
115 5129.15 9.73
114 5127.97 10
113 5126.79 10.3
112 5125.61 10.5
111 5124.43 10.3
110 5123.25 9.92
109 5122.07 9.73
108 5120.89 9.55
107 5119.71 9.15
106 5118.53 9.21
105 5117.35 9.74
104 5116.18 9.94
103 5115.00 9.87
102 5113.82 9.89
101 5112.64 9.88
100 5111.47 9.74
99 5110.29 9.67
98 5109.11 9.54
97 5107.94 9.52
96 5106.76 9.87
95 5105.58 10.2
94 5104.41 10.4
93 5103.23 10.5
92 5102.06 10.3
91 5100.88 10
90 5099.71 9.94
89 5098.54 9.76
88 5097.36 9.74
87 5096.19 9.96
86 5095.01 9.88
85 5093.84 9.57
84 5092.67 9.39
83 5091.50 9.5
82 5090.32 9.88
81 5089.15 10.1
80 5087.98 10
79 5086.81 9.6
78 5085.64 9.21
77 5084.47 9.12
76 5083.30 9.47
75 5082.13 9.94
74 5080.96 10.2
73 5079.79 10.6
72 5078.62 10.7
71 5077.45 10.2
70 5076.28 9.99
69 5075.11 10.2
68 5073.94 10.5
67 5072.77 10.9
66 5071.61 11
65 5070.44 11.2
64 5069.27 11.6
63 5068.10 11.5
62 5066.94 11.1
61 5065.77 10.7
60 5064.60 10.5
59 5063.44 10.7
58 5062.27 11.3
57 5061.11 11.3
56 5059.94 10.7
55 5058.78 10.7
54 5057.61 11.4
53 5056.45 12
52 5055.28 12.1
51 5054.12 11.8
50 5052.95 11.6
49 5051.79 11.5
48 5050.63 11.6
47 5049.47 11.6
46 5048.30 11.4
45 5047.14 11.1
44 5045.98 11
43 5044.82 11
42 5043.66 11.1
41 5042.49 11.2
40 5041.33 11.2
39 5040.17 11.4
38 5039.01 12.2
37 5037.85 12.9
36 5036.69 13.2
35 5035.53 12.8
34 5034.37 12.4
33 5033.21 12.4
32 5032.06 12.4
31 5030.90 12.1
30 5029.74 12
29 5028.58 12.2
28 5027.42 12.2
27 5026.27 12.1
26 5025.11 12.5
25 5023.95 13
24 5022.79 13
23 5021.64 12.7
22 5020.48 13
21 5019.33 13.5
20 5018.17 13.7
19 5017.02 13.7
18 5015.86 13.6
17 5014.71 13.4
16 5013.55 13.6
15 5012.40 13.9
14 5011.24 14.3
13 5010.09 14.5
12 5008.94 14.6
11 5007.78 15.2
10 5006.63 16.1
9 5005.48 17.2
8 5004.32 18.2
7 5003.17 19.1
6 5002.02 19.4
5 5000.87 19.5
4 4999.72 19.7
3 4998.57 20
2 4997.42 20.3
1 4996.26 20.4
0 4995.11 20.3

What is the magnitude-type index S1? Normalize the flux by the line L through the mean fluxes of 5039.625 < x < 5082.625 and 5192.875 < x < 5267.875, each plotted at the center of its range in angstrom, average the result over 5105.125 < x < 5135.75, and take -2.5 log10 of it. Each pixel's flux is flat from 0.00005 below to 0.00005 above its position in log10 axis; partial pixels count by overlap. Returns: 0.08 mag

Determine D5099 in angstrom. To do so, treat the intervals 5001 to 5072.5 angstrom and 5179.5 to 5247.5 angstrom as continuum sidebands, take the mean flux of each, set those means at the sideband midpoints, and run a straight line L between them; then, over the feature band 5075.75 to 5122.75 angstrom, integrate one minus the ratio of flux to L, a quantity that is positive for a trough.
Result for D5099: 6.84 angstrom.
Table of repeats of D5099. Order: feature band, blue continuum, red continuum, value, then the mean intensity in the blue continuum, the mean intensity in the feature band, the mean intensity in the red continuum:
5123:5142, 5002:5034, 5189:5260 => 2.8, 14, 9.82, 9.53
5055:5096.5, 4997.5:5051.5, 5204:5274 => 7.4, 13.7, 10.5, 9.45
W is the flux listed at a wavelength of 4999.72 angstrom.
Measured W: 19.7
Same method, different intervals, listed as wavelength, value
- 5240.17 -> 8.98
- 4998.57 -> 20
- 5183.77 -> 8.61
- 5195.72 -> 8.89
